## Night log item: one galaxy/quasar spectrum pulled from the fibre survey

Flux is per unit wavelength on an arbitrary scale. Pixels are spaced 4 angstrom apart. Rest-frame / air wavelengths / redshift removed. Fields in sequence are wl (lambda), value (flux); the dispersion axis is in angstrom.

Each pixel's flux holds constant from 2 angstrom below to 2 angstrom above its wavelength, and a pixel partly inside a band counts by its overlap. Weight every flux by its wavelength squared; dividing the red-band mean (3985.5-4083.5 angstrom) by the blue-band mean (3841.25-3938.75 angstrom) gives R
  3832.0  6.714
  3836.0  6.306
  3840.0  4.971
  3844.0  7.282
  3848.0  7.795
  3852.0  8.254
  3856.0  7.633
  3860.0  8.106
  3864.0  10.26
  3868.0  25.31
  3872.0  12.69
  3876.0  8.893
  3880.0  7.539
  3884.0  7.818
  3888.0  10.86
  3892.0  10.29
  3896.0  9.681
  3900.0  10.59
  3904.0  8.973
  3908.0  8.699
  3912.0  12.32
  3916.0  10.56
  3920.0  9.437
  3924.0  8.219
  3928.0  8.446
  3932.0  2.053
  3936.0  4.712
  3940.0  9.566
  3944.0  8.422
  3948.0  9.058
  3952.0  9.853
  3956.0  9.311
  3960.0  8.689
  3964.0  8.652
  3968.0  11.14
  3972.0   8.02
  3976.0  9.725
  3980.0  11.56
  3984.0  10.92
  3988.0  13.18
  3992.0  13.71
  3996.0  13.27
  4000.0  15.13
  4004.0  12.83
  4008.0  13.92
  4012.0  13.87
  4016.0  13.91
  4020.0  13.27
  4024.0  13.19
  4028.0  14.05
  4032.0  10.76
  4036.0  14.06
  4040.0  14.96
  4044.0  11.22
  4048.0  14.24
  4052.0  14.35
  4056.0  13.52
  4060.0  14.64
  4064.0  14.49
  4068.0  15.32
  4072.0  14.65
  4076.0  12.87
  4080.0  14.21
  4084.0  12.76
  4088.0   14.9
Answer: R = 1.6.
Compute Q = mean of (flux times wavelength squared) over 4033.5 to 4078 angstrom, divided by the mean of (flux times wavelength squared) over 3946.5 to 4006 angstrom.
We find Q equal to 1.32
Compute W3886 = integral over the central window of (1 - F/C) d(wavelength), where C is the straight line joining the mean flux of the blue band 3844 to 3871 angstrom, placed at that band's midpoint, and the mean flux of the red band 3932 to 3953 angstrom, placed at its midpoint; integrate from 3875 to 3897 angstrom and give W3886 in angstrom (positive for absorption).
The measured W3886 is 1.5 angstrom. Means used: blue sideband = 11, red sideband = 7.65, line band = 9.17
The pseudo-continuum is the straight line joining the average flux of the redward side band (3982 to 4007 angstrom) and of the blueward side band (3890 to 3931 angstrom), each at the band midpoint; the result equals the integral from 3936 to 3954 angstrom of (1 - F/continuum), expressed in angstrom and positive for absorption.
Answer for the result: 3.8 angstrom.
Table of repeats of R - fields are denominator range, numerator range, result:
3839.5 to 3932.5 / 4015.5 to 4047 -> 1.47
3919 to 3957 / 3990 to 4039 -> 1.79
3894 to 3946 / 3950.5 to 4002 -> 1.32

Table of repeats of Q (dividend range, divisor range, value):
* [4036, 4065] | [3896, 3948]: 1.73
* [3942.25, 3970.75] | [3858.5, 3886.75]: 0.84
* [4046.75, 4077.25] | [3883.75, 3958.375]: 1.72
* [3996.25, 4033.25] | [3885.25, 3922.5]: 1.41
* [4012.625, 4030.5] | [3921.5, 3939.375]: 2.27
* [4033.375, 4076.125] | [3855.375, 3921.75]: 1.44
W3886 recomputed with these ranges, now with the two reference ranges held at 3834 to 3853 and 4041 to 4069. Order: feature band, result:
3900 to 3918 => -2.3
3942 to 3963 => 2.9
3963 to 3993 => 1.5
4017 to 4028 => -0.5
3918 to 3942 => 6.5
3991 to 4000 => -1.4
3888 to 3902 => -2.8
